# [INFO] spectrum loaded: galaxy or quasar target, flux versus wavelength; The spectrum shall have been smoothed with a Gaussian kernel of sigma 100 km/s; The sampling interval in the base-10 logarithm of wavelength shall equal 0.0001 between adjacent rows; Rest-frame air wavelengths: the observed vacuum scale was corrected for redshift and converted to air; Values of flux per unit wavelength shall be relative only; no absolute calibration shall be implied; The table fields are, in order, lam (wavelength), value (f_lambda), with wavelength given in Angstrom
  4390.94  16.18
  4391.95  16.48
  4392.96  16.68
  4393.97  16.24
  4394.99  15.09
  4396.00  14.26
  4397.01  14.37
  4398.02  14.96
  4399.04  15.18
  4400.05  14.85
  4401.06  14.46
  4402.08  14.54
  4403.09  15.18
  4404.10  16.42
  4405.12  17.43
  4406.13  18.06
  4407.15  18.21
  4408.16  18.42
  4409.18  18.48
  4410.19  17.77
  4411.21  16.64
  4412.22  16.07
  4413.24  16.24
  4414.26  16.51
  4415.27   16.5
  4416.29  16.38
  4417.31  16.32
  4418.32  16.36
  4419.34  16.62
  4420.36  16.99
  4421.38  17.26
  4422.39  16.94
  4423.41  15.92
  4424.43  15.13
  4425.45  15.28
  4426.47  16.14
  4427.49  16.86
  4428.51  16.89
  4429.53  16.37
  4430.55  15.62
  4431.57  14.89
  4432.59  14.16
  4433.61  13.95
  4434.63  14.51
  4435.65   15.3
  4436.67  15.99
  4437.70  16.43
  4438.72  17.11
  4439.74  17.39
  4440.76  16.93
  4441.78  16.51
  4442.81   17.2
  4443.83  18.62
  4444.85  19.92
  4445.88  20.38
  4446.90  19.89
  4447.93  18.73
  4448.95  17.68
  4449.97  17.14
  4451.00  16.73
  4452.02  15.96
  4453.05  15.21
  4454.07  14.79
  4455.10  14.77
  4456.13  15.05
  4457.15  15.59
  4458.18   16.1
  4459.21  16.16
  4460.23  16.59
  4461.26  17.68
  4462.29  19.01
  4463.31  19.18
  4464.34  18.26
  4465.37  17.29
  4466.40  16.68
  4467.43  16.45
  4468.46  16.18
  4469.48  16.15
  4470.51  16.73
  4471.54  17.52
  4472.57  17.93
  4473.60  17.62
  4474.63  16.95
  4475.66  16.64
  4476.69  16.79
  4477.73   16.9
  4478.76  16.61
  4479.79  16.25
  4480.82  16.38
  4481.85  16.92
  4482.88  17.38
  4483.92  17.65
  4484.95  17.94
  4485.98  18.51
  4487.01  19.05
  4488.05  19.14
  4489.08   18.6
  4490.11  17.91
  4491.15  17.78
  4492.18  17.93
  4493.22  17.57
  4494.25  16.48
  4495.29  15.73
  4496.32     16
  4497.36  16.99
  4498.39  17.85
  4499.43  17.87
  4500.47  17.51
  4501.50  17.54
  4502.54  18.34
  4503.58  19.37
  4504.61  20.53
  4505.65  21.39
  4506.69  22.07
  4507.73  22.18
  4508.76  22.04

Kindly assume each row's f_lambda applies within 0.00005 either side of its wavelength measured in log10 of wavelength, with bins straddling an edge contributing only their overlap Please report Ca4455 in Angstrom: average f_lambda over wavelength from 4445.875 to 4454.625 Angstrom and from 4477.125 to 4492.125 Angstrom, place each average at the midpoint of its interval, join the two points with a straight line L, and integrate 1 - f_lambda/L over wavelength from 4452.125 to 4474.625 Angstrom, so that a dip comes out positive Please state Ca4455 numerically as 0.9 Angstrom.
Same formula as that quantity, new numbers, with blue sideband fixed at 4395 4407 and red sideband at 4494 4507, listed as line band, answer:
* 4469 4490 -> 0.3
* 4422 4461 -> 0.4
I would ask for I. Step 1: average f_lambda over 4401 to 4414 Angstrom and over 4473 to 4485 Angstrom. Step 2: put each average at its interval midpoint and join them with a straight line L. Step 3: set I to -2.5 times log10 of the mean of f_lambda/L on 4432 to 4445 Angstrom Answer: 0.03 mag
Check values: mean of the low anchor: 16.8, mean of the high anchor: 17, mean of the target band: 16.4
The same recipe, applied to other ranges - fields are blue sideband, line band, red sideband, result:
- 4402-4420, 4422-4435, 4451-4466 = 0.08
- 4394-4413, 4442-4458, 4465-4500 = -0.02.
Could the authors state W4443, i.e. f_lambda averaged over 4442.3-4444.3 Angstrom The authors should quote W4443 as 17.9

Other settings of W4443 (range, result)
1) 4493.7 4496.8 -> 16.1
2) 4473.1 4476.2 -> 17.1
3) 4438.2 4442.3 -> 17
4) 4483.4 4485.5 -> 17.8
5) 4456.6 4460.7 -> 16.1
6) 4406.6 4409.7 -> 18.4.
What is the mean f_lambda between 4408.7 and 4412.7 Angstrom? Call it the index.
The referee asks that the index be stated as 17.3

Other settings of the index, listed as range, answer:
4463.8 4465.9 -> 17.7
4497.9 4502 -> 17.7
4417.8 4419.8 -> 16.5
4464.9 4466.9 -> 17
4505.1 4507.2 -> 21.7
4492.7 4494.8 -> 17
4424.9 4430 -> 16.3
